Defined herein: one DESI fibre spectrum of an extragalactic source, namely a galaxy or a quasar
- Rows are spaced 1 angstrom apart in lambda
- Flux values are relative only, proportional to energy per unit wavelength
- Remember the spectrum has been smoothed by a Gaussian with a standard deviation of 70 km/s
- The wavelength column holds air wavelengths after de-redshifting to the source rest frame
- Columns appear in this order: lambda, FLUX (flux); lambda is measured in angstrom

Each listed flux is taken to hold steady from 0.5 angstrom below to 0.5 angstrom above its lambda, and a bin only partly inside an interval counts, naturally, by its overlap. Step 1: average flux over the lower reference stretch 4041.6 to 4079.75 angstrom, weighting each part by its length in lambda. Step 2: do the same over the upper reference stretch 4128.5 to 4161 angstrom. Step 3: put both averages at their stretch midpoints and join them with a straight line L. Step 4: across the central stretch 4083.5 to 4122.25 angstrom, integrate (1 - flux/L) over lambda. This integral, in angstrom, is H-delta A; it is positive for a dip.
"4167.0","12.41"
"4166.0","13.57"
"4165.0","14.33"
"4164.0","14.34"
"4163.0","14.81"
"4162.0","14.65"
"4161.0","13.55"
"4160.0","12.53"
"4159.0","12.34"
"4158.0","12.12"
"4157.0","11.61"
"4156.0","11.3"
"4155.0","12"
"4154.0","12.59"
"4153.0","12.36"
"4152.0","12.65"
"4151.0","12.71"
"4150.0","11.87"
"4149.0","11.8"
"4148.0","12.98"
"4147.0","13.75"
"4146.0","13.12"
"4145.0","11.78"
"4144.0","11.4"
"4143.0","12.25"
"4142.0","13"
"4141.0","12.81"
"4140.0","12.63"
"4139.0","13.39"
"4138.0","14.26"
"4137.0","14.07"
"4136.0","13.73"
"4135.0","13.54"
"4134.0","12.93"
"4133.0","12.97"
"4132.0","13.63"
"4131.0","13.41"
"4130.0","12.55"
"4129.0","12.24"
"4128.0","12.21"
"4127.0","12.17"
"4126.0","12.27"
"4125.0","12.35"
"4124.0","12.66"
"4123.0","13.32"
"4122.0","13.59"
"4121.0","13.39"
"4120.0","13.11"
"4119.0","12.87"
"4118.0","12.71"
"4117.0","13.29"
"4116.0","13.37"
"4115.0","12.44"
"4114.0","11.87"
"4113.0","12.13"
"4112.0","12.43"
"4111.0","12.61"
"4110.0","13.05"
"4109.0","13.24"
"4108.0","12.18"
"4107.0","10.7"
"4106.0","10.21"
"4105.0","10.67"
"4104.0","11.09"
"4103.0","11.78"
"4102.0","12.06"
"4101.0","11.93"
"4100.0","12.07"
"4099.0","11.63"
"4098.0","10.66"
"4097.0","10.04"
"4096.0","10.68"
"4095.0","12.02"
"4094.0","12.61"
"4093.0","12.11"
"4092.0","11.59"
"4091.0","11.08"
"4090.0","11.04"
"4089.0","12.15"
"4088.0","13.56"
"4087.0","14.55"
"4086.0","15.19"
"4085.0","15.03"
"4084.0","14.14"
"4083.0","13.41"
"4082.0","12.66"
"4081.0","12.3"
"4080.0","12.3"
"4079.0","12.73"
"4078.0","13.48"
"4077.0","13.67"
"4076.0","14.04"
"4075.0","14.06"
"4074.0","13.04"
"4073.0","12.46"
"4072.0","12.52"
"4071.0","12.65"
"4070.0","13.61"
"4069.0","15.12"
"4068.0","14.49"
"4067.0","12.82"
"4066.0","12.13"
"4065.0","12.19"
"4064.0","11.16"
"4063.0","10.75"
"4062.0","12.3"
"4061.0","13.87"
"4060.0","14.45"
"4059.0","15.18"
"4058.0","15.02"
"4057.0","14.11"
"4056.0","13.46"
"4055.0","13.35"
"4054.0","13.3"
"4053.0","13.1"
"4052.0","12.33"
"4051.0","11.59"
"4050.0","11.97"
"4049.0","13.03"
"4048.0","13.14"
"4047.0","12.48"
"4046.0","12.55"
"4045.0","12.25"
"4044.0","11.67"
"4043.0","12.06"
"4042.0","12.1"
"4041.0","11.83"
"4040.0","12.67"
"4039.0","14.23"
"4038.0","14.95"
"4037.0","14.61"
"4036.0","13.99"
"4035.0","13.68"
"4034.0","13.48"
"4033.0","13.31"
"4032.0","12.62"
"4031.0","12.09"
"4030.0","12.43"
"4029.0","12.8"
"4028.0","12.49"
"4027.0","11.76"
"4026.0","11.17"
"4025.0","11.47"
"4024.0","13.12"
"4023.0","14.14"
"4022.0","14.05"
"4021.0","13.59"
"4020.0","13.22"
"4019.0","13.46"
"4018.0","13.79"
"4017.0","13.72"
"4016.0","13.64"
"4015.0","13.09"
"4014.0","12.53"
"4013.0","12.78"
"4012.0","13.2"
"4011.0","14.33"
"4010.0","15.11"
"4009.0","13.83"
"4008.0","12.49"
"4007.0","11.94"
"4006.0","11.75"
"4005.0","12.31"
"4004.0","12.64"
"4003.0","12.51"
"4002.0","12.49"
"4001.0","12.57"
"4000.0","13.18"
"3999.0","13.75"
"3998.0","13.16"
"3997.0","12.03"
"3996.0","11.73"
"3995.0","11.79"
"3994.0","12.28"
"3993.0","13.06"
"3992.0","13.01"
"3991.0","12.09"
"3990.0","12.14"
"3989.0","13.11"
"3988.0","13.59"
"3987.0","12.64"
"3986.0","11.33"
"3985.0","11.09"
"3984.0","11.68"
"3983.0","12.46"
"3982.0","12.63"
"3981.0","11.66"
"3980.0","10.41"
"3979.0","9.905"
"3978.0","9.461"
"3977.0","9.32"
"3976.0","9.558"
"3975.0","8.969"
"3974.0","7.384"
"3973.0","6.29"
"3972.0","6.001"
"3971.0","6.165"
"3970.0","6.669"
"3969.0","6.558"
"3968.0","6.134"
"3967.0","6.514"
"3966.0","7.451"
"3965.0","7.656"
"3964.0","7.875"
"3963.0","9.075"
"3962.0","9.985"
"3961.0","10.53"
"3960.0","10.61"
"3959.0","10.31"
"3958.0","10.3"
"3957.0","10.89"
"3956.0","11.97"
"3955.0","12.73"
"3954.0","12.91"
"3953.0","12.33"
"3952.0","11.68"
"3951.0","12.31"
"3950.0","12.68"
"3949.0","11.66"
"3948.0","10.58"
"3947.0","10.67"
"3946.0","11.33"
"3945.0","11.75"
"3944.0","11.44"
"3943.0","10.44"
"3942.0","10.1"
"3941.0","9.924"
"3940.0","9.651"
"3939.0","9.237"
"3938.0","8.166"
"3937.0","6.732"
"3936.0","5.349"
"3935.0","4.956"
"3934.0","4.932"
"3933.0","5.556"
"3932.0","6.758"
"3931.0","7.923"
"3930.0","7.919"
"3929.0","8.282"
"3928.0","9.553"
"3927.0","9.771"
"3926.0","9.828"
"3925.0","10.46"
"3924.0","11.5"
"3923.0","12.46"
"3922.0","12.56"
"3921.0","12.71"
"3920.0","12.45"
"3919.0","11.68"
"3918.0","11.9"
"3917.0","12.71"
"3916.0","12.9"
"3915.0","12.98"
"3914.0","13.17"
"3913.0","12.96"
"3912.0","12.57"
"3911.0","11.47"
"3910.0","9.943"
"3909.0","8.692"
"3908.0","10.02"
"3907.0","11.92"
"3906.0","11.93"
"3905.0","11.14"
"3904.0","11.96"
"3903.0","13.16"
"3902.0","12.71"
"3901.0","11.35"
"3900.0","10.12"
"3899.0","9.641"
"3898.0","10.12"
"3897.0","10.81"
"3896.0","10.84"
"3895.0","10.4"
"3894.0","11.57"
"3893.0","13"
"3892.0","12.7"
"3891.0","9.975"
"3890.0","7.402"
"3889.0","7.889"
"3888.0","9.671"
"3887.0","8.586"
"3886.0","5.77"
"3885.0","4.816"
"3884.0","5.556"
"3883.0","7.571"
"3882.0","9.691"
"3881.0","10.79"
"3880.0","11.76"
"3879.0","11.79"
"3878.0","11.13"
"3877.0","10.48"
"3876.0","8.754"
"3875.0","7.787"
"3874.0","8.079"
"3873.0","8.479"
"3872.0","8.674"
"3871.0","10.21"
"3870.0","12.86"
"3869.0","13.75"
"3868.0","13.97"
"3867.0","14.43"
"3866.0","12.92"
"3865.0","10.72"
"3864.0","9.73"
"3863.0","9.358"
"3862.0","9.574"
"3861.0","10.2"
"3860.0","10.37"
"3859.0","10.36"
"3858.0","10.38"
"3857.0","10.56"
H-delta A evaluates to 1.6 angstrom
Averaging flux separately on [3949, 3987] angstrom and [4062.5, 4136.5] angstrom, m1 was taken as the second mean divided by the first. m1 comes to 1.3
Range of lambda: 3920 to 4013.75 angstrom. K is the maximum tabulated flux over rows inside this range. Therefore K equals 15.11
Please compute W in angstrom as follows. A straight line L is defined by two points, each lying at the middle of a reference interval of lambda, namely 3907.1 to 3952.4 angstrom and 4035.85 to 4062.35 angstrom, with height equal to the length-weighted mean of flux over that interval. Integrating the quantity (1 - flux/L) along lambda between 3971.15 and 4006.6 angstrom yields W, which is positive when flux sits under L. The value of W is 1.1 angstrom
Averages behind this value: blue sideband 10.3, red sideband 13.2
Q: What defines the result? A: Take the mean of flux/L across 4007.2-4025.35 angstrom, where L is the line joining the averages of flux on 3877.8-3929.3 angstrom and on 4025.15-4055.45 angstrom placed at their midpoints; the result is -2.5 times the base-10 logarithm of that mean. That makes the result -0.09 mag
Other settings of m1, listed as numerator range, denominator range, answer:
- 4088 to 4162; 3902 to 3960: 1.17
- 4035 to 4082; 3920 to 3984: 1.37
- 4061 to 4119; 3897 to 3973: 1.24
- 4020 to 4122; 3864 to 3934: 1.22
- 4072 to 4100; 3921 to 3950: 1.35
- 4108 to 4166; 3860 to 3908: 1.24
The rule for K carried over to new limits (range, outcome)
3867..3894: 14.43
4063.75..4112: 15.19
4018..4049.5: 14.95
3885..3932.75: 13.17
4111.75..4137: 14.07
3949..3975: 12.91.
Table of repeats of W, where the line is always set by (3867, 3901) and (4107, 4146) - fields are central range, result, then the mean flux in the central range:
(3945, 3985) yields 3.72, 9.87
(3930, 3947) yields 3.44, 8.44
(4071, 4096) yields -1.29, 12.9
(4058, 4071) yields -1.24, 13.2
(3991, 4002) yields -1.32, 12.6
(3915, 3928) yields -1.68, 11.7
